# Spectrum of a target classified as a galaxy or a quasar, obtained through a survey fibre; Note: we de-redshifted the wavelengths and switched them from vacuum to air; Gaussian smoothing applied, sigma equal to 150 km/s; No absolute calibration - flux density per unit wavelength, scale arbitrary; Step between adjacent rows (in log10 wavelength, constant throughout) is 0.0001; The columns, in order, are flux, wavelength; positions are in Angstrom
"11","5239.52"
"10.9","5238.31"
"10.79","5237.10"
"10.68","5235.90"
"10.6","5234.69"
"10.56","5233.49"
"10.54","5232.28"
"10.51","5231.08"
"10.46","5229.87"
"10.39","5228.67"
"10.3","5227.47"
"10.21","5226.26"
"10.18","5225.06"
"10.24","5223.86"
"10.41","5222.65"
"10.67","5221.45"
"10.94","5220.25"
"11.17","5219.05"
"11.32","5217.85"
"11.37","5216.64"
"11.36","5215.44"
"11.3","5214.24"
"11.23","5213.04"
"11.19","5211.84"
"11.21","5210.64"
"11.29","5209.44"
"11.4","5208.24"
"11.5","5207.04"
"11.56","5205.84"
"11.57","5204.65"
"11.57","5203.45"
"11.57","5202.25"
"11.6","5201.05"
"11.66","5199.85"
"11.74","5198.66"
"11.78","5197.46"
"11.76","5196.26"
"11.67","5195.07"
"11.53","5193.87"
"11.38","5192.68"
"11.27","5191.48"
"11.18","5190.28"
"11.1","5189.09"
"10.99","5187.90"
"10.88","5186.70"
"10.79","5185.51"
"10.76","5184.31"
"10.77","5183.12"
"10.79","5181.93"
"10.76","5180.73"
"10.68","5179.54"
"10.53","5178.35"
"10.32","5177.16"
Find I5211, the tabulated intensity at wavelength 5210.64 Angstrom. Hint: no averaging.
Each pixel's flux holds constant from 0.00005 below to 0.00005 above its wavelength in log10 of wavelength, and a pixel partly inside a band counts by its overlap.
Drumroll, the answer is 11.21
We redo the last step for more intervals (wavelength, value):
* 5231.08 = 10.51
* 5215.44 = 11.36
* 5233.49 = 10.56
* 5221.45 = 10.67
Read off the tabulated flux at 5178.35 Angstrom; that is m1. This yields 10.53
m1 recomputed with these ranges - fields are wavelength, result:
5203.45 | 11.57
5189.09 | 11.1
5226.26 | 10.21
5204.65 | 11.57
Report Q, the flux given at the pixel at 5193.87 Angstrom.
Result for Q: 11.53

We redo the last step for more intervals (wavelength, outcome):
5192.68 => 11.38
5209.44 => 11.29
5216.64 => 11.37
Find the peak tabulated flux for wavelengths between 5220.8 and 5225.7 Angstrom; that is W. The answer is 10.67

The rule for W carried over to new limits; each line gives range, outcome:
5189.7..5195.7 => 11.67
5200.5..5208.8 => 11.6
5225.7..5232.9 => 10.54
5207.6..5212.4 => 11.4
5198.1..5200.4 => 11.74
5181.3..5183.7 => 10.79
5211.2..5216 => 11.36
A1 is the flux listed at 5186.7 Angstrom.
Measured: 10.88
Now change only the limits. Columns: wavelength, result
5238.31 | 10.9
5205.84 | 11.56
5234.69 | 10.6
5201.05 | 11.6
